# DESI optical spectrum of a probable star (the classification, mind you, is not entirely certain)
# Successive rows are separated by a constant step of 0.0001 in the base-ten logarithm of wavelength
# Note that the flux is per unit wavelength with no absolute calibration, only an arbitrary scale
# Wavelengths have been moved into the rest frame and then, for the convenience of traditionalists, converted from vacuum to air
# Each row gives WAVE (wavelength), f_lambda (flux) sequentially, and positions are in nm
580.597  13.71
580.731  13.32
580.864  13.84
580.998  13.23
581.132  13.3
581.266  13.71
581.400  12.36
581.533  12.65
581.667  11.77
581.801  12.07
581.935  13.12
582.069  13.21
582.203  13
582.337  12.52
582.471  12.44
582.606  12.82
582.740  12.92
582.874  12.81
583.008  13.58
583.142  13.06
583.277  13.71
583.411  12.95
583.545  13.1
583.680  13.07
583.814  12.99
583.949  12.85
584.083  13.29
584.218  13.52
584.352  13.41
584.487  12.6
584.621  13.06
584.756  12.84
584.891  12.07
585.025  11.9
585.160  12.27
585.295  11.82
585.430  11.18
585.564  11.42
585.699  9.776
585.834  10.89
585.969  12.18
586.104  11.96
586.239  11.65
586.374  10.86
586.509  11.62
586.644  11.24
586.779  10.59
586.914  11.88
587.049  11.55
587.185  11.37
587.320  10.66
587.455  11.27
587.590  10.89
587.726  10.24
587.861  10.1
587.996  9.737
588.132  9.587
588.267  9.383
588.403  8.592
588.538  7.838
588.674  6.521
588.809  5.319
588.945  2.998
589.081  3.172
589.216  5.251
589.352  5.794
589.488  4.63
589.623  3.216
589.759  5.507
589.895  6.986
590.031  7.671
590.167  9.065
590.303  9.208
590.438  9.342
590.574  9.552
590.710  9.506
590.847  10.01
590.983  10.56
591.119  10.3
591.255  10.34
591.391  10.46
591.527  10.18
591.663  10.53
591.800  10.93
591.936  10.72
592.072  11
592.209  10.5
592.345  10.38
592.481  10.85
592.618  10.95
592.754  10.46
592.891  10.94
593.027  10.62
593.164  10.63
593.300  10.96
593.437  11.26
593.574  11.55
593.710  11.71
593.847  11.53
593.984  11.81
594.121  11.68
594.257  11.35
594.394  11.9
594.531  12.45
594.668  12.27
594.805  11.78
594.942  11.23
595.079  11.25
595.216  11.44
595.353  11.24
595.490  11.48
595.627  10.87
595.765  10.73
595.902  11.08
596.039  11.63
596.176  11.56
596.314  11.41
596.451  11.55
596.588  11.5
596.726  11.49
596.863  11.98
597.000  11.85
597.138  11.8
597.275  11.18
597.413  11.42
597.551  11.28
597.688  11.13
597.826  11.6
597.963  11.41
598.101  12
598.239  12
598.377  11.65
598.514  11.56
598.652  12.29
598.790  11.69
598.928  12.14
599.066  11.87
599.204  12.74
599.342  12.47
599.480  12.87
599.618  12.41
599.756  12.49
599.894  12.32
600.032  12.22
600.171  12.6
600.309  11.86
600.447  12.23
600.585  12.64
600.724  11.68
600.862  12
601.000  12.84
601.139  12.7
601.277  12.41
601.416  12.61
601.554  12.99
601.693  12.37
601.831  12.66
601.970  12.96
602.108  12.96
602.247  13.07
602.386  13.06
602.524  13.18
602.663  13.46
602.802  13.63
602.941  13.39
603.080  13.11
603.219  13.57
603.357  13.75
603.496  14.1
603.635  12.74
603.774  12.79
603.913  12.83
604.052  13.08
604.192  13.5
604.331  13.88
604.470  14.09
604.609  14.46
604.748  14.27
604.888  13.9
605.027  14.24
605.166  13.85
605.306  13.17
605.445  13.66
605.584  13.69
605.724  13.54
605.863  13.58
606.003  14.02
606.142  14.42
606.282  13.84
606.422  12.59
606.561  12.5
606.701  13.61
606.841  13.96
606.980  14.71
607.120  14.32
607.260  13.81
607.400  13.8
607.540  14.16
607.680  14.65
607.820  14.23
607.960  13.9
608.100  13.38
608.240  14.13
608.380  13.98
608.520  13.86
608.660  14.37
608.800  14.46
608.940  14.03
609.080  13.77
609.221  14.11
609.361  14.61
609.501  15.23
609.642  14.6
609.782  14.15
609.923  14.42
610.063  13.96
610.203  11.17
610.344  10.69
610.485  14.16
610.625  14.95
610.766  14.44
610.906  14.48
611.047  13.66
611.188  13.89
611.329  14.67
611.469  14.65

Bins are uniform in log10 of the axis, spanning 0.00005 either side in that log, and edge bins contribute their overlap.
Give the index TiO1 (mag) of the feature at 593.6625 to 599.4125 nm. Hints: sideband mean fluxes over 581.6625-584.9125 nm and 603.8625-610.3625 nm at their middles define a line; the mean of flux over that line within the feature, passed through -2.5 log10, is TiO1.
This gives 0.156 mag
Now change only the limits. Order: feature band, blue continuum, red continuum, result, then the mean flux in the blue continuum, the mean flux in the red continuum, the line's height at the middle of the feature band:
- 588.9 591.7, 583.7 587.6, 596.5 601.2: 0.455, 11.9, 12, 11.9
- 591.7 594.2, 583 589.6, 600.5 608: 0.058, 10.6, 13.4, 11.6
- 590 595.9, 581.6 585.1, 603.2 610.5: 0.222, 12.9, 13.8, 13.2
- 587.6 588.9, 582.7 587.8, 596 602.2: 0.369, 12.1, 12.1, 12.1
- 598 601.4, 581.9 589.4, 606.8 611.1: 0.053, 11.1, 14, 12.8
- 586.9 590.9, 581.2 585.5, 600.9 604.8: 0.496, 12.8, 13.2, 12.9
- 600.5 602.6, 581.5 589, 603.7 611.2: 0.045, 11.5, 13.8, 13.2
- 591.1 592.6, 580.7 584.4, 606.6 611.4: 0.253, 13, 14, 13.4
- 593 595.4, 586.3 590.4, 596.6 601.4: -0.109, 8.43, 12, 10.4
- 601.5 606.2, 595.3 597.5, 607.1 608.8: -0.028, 11.4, 14.1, 13.1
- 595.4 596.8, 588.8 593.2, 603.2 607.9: -0.082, 8.75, 13.7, 10.5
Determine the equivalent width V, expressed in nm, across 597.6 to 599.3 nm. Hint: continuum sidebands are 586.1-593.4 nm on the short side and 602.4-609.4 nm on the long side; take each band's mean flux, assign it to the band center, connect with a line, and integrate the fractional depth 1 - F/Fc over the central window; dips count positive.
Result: -0.02 nm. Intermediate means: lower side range 9.36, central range 11.8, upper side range 13.8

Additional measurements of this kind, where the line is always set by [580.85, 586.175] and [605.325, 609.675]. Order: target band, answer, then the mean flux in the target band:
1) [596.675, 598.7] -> 0.269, 11.6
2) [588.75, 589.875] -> 0.726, 4.58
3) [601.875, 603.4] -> 0.048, 13.3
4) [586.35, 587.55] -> 0.148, 11.2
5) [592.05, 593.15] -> 0.204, 10.7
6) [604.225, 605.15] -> -0.019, 14.1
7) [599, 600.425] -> 0.121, 12.4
